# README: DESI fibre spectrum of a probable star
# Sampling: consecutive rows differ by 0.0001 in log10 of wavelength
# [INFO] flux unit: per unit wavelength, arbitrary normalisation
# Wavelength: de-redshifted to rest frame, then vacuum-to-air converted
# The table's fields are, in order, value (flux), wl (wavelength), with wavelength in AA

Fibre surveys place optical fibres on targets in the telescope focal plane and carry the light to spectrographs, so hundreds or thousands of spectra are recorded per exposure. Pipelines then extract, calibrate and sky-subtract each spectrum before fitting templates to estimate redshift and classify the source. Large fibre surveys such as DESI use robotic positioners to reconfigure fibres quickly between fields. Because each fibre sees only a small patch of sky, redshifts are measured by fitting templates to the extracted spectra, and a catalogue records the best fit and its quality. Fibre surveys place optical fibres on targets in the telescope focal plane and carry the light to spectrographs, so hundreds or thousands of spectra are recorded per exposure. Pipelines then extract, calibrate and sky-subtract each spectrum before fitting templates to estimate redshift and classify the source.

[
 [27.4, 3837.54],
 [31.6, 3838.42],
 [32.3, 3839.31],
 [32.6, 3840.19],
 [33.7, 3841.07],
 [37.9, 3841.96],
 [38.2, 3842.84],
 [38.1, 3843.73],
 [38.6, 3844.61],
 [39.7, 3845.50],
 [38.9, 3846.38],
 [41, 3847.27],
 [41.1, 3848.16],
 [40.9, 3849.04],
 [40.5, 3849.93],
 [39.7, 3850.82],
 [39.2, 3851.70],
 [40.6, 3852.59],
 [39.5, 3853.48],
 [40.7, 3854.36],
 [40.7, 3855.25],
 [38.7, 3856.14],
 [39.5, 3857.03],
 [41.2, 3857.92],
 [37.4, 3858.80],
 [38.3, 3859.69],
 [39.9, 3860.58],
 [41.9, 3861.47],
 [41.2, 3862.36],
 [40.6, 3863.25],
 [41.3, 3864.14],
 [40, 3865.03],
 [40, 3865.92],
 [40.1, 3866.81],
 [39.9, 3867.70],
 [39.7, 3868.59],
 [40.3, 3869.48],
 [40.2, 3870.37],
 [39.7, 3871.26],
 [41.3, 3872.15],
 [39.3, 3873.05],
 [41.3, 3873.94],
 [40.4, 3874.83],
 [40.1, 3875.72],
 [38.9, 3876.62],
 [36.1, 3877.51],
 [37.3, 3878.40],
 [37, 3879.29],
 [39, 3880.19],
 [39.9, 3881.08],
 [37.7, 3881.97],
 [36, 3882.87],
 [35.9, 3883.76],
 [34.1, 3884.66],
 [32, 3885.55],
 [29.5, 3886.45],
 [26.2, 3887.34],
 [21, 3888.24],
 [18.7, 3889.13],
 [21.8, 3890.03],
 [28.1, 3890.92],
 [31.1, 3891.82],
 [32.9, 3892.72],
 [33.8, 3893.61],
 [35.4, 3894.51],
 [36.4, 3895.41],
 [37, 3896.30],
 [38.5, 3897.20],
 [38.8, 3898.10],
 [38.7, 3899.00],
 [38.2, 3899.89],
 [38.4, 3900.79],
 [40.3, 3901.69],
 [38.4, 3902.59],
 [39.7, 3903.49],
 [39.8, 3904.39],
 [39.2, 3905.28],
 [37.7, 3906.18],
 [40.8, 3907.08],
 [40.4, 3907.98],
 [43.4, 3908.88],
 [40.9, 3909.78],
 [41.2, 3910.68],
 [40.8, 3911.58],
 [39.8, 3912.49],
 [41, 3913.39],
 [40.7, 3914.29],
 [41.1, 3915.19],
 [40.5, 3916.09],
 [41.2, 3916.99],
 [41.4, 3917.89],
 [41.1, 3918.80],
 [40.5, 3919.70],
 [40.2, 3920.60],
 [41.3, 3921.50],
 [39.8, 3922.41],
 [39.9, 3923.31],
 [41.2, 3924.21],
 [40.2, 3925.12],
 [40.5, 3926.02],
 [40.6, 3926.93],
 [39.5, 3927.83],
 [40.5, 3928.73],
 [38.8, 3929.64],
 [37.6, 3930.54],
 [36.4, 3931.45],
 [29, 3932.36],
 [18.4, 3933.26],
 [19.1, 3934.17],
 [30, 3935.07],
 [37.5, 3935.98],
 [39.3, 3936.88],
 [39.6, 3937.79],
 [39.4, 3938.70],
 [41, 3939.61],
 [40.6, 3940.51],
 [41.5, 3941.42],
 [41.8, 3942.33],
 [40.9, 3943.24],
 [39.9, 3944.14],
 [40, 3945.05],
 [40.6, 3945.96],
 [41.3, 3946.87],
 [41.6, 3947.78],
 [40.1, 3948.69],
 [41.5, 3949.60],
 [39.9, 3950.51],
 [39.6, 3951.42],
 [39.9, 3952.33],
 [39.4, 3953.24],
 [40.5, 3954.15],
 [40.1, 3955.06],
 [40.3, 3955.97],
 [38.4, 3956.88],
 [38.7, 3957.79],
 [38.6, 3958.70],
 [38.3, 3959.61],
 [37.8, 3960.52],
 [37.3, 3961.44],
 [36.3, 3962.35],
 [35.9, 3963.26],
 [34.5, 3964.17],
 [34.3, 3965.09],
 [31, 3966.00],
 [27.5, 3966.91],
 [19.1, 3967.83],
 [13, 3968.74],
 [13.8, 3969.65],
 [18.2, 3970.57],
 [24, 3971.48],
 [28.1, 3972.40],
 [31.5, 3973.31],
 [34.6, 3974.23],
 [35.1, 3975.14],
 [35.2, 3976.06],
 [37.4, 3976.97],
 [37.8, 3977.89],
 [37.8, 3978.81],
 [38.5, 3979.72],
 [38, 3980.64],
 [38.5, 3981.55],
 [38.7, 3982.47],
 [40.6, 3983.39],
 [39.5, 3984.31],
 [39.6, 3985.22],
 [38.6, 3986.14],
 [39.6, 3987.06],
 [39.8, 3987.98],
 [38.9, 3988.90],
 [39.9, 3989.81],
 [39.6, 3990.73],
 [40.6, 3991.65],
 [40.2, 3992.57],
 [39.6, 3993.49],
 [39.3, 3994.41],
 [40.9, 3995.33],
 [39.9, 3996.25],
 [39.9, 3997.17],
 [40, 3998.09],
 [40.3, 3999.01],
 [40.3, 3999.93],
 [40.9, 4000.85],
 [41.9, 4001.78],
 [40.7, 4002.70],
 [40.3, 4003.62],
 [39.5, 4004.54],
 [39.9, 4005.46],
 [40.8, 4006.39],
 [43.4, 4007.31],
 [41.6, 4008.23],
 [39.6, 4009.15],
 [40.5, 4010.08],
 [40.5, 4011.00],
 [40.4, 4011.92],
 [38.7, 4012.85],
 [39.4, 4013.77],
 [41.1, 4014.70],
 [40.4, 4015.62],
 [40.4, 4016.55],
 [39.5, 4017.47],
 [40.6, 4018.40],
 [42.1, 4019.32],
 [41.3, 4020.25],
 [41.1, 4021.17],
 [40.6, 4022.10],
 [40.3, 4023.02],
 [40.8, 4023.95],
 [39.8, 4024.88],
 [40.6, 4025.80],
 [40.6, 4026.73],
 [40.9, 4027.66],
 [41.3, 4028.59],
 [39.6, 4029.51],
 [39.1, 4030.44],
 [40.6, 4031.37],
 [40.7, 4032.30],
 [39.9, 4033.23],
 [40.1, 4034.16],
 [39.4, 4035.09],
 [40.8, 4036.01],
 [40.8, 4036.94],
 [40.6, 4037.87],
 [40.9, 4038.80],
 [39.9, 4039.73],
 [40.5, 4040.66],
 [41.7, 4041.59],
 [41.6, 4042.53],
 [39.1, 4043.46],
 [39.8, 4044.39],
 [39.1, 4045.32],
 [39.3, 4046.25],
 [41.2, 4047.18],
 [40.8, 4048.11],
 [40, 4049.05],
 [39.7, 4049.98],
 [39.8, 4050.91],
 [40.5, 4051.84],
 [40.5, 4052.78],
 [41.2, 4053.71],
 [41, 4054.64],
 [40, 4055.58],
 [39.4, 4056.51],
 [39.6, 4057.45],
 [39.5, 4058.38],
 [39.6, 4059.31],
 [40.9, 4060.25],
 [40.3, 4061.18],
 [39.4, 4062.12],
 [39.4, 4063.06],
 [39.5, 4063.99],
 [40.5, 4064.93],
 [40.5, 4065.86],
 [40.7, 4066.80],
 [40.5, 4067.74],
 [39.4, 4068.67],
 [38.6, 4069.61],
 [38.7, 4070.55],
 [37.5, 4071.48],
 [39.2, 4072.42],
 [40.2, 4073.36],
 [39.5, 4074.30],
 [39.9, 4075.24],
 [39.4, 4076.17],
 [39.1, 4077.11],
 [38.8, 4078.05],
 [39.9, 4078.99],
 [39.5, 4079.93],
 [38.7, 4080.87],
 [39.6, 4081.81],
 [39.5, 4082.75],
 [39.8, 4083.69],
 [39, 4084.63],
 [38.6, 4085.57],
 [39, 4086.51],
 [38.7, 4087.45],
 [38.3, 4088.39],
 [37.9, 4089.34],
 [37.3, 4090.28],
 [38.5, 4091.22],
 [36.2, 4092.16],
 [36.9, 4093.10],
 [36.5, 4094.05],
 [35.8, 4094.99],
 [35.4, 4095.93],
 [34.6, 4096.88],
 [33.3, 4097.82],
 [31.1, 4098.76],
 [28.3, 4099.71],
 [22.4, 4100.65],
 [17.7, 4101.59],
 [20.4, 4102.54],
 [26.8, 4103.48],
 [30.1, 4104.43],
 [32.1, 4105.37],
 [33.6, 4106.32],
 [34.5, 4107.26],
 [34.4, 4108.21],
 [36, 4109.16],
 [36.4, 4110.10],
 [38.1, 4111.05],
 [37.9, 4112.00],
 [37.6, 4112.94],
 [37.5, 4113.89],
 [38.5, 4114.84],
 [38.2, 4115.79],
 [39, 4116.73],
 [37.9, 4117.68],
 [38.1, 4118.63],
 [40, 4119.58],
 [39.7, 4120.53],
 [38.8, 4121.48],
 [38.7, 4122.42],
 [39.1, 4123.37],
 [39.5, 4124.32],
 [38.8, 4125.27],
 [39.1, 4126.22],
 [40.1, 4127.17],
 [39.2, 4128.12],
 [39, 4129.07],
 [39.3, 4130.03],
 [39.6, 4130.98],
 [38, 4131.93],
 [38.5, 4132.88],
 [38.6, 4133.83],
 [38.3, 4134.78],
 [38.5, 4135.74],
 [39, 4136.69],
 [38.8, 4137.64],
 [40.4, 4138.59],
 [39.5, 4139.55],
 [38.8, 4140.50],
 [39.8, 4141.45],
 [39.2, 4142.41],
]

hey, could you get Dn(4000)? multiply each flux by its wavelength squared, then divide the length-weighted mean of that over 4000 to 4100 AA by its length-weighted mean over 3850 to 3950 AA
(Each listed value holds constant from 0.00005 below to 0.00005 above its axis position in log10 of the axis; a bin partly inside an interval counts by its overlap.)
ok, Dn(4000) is 1.12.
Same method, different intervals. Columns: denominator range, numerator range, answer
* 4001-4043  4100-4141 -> 0.94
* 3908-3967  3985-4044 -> 1.09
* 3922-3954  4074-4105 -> 1.00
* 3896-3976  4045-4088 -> 1.14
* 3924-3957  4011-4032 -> 1.10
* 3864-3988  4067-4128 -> 1.08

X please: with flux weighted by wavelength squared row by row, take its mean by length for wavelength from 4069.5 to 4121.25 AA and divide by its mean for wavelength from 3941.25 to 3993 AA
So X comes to 1.1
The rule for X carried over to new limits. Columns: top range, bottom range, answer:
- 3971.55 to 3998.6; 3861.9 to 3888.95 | 1.08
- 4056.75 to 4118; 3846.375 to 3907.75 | 1.09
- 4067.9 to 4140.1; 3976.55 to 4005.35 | 0.99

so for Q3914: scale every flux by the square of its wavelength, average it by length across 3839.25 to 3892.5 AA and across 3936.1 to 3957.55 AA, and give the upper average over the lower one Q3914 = 1.13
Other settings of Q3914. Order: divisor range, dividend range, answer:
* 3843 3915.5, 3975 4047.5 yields 1.13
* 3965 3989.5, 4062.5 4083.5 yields 1.26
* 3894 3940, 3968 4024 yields 1.03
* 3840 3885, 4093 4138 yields 1.04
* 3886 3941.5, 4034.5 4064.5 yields 1.17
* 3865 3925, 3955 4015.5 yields 1.03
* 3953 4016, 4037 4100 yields 1.10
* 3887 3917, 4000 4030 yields 1.18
